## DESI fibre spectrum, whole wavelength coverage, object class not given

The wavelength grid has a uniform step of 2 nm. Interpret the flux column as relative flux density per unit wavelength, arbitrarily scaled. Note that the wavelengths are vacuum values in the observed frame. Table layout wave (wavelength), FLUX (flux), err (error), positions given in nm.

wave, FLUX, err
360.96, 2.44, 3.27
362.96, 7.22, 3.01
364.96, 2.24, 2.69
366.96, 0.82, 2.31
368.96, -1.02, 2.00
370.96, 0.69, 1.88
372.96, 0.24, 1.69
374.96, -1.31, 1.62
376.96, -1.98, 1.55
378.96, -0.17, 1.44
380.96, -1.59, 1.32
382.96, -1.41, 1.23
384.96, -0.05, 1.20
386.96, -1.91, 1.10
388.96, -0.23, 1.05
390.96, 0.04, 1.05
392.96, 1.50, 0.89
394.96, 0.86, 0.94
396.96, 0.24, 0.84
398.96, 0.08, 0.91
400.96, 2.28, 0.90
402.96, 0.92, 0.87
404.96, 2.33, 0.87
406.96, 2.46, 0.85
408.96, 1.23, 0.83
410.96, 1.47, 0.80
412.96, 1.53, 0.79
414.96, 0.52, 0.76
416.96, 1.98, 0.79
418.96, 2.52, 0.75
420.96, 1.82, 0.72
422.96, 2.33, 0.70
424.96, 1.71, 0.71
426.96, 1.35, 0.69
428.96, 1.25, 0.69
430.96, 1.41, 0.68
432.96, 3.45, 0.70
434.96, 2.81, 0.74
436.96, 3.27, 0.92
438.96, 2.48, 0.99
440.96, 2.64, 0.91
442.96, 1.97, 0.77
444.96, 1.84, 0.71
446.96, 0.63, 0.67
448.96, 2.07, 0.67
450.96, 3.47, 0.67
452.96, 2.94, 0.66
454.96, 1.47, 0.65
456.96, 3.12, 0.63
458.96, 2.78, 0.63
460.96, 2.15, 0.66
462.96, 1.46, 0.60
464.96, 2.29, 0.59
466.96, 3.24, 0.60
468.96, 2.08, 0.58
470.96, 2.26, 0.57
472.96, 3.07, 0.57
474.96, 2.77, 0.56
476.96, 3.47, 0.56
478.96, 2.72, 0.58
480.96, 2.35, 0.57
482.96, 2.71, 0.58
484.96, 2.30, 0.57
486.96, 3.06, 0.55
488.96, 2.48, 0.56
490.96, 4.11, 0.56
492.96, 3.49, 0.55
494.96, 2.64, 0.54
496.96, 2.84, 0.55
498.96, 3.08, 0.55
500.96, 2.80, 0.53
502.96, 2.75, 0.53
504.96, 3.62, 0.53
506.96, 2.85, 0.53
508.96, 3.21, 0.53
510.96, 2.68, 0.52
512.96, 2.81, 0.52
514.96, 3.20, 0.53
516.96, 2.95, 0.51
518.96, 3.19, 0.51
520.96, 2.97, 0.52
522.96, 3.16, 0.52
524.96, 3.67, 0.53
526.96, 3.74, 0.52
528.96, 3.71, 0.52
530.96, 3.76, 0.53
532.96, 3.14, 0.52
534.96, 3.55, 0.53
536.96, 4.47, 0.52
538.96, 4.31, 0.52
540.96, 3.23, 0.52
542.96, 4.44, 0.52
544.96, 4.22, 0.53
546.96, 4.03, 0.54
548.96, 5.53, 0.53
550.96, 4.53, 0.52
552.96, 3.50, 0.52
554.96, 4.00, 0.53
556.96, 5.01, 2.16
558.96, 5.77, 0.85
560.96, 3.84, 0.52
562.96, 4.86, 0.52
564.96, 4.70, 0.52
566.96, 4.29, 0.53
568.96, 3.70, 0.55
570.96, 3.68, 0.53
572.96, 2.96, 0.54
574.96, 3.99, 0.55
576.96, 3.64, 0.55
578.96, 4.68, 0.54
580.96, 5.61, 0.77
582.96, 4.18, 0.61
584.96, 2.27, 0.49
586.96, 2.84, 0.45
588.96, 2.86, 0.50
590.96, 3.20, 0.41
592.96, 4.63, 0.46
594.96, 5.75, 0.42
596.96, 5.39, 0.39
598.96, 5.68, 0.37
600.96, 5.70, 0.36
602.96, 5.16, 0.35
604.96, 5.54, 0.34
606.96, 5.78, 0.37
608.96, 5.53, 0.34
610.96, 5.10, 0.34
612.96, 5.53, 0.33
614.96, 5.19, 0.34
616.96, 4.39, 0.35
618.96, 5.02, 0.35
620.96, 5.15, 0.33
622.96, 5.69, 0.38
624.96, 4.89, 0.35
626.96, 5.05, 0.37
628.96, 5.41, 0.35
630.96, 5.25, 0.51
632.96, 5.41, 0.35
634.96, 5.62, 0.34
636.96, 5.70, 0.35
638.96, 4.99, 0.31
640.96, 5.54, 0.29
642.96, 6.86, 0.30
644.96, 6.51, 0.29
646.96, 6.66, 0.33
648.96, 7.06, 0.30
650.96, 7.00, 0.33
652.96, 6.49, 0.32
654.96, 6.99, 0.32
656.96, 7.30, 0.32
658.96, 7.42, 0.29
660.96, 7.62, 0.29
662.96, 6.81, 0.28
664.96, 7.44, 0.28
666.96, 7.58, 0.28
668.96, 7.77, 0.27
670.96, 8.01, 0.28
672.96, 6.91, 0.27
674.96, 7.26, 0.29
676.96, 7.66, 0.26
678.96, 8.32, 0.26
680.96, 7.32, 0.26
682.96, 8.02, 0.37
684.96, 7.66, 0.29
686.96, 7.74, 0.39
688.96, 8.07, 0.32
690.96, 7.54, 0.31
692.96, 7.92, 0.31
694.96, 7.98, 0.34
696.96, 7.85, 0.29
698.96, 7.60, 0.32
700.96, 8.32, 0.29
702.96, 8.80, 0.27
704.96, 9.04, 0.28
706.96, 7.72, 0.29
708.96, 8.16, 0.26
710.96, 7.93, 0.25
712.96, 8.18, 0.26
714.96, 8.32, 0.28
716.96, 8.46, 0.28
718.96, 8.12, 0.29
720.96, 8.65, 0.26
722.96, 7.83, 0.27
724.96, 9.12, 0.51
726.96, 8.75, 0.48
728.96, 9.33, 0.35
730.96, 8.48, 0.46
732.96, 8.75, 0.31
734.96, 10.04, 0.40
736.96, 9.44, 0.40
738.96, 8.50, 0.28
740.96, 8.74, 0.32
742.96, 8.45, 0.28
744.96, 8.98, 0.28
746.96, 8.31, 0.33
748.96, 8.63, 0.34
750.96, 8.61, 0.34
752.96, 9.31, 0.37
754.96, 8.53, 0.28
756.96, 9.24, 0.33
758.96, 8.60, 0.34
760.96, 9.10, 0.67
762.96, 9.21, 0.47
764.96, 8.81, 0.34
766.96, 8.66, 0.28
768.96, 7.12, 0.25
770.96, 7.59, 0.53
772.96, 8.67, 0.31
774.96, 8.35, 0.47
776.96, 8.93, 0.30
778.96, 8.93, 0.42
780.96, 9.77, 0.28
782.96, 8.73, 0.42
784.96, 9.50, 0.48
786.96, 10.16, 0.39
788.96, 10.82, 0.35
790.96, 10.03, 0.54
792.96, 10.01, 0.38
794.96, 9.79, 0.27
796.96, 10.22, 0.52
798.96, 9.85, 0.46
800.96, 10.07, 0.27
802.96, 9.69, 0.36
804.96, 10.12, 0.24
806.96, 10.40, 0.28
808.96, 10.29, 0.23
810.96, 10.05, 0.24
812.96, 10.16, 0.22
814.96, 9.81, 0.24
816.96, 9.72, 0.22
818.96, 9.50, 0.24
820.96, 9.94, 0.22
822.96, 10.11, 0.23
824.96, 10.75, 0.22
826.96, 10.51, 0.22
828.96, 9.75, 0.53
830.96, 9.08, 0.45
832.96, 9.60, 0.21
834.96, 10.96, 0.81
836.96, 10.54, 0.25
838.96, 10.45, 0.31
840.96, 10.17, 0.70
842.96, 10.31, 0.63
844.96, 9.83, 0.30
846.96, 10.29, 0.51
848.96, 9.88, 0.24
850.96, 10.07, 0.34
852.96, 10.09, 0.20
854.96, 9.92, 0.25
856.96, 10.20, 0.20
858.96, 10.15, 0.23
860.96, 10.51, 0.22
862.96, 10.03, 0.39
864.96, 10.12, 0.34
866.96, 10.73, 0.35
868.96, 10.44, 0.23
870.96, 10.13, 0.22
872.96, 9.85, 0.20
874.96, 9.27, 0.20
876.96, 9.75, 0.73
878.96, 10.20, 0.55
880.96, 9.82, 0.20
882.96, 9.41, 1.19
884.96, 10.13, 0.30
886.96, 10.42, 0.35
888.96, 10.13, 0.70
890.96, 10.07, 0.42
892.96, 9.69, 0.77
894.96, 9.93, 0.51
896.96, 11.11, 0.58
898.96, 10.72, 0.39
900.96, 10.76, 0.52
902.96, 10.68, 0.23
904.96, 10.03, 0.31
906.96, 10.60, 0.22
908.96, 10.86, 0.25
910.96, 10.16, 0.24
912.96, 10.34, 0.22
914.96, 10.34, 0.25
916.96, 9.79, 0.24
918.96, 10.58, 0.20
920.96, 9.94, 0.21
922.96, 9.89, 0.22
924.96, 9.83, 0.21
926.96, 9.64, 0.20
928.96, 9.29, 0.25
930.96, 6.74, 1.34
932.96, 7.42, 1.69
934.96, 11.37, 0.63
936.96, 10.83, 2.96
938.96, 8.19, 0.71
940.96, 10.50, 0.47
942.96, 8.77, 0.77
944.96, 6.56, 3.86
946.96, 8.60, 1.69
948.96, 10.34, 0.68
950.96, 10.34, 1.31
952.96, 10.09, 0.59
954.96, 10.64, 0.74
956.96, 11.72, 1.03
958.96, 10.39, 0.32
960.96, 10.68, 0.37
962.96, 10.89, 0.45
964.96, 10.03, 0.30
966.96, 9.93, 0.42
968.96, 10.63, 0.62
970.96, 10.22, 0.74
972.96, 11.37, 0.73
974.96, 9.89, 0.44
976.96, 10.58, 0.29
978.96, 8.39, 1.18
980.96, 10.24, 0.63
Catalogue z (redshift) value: 0.49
